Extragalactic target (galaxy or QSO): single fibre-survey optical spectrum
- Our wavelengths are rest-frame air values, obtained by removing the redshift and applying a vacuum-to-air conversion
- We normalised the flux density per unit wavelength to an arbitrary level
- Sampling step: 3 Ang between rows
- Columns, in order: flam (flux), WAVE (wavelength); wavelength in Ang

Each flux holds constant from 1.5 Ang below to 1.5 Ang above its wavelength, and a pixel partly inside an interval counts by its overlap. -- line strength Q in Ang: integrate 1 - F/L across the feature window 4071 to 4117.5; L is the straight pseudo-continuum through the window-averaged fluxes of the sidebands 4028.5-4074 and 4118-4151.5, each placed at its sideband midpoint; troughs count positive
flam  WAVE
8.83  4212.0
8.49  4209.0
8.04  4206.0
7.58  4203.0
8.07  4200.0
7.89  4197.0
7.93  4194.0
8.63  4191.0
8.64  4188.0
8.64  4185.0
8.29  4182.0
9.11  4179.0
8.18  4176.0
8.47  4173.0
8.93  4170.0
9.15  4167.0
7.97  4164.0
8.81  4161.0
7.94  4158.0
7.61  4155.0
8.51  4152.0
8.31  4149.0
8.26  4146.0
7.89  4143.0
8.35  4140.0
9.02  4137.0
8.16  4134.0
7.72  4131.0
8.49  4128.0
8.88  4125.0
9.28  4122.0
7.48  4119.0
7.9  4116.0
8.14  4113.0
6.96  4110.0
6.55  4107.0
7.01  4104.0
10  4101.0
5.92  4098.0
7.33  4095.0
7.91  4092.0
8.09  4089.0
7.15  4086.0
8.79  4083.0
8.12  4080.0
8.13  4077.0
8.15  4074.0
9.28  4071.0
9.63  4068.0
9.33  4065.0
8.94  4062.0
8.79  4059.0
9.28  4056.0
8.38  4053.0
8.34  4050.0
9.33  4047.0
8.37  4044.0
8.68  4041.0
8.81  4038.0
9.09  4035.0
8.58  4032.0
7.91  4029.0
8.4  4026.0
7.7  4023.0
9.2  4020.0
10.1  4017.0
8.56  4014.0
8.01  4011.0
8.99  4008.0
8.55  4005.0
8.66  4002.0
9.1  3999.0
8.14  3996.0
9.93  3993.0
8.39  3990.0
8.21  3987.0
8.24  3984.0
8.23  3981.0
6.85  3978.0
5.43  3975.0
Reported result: 4.4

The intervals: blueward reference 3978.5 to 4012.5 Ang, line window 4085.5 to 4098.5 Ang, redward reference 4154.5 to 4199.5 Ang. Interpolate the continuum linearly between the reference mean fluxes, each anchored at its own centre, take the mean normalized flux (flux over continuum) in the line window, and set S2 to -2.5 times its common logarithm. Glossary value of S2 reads 0.148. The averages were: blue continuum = 8.54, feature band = 7.39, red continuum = 8.42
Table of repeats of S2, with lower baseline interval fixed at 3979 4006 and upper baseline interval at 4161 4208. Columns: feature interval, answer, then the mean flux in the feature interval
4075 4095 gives 0.07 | 7.98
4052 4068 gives -0.06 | 9.03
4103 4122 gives 0.13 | 7.5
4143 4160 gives 0.04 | 8.13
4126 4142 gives 0.01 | 8.35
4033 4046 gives -0.03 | 8.75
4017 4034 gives 0.00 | 8.53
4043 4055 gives -0.02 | 8.64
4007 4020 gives -0.05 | 8.95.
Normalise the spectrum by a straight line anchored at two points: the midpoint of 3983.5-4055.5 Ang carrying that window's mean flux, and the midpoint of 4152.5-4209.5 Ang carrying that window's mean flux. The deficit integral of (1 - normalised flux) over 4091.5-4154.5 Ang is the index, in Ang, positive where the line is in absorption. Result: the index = 3.39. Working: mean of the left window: 8.67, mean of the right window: 8.34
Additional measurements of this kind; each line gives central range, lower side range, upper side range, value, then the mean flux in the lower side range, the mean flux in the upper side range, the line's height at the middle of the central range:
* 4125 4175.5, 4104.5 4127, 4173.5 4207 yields -1.92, 7.86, 8.28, 8.05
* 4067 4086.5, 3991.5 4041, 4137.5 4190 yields 0.24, 8.73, 8.43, 8.61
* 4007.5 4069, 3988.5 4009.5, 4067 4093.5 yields -1.34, 8.82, 8.34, 8.59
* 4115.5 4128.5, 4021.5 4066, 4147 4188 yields 0.14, 8.65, 8.46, 8.53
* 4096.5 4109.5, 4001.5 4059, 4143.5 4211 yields 1.79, 8.68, 8.34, 8.51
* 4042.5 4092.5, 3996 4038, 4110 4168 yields -0.59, 8.67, 8.27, 8.5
